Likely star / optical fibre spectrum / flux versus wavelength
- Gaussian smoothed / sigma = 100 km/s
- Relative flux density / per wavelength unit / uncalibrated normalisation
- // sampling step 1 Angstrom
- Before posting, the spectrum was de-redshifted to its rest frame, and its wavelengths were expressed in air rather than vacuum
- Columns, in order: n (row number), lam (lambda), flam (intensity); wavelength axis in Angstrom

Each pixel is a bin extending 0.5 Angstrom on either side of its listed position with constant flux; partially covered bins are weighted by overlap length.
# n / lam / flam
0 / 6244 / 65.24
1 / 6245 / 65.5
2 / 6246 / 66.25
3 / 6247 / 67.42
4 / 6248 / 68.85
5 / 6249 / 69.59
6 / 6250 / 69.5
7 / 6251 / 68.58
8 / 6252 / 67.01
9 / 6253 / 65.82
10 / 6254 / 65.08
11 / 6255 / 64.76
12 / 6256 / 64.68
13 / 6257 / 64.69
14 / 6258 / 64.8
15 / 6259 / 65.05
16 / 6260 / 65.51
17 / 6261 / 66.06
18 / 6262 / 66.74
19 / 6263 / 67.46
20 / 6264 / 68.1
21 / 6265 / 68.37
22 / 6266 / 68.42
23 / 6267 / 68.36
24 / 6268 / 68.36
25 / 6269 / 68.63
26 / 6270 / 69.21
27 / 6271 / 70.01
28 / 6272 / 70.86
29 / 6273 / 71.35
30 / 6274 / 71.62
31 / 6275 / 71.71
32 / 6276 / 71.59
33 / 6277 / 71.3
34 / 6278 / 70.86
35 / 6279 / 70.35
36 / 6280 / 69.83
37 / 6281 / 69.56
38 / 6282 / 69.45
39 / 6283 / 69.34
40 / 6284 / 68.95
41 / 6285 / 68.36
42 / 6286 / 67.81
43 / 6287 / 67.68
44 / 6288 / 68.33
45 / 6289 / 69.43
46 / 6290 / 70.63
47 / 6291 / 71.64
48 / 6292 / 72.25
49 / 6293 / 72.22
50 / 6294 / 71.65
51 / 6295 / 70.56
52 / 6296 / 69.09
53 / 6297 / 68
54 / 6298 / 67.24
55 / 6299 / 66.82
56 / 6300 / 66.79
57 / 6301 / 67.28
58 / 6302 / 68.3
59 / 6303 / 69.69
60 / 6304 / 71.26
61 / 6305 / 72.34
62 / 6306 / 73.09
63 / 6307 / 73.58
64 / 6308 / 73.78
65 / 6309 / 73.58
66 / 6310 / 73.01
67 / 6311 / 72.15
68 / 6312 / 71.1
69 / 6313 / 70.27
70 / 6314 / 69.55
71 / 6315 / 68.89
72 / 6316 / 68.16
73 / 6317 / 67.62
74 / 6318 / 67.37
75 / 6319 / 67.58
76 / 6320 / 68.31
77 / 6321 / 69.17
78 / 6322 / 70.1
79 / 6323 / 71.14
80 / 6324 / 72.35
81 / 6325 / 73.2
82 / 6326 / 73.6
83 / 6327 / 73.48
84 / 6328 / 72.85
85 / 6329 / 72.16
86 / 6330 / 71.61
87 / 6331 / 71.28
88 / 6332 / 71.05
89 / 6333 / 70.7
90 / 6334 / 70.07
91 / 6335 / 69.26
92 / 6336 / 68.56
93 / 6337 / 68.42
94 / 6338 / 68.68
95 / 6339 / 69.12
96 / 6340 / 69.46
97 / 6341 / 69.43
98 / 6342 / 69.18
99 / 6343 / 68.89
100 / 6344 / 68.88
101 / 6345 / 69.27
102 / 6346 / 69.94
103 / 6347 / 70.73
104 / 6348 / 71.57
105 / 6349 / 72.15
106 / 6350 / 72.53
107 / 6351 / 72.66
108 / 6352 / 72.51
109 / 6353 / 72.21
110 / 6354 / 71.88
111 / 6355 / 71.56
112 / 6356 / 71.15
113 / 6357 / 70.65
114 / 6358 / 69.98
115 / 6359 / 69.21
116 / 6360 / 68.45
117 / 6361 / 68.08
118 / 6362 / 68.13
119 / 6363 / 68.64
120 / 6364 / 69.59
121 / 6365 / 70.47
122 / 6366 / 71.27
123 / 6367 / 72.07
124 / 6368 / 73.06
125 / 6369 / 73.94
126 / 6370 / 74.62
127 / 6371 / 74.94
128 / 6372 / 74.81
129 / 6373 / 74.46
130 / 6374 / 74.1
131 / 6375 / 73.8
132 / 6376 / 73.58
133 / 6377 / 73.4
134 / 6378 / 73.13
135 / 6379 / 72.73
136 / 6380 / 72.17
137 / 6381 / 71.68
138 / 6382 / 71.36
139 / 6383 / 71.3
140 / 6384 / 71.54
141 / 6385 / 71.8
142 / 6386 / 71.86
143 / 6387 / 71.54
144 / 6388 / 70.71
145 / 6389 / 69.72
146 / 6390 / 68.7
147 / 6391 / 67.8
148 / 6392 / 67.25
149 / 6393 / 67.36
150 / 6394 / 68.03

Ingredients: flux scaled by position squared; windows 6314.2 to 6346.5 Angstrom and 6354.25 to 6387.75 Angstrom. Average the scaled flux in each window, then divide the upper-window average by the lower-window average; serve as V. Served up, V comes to 1.04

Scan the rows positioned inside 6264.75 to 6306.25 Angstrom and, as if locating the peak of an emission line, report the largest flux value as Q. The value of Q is 73.09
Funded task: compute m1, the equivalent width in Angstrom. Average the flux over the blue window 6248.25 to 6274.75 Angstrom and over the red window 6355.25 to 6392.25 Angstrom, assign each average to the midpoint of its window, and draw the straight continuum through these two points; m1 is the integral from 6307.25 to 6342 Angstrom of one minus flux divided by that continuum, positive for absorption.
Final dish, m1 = -0.4 Angstrom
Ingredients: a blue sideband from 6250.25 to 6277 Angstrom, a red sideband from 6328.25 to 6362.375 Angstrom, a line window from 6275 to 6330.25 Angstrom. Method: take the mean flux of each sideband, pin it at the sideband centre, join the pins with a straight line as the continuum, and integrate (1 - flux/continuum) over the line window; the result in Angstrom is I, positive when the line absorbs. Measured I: -1.01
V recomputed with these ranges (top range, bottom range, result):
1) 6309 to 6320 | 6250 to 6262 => 1.08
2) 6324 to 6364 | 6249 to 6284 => 1.06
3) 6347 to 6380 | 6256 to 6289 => 1.08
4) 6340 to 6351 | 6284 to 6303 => 1.03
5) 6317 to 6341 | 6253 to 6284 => 1.05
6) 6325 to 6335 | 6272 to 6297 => 1.04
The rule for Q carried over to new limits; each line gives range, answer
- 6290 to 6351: 73.78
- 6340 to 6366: 72.66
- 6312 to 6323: 71.14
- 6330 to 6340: 71.61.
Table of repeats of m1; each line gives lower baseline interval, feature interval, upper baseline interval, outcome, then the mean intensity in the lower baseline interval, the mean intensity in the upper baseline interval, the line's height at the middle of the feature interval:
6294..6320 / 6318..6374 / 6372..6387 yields 0.4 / 69.9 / 72.7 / 71.4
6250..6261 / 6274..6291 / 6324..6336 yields -0.5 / 65.8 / 71.6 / 67.9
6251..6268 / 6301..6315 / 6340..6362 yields -0.6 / 66.4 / 70.4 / 68.6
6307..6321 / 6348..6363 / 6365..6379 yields 0.4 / 70.2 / 73.5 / 72.5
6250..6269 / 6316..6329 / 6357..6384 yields -0.2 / 66.7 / 71.9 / 69.6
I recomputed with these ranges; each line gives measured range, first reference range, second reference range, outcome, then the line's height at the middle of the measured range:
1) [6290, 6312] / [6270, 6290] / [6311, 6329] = -0.2 Angstrom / 70.2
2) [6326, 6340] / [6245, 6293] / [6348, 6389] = 0.0 Angstrom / 70.6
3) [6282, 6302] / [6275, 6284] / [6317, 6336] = 0.4 Angstrom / 70.4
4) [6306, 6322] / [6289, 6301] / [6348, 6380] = 0.0 Angstrom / 70.2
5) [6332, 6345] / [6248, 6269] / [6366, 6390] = 0.3 Angstrom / 70.7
